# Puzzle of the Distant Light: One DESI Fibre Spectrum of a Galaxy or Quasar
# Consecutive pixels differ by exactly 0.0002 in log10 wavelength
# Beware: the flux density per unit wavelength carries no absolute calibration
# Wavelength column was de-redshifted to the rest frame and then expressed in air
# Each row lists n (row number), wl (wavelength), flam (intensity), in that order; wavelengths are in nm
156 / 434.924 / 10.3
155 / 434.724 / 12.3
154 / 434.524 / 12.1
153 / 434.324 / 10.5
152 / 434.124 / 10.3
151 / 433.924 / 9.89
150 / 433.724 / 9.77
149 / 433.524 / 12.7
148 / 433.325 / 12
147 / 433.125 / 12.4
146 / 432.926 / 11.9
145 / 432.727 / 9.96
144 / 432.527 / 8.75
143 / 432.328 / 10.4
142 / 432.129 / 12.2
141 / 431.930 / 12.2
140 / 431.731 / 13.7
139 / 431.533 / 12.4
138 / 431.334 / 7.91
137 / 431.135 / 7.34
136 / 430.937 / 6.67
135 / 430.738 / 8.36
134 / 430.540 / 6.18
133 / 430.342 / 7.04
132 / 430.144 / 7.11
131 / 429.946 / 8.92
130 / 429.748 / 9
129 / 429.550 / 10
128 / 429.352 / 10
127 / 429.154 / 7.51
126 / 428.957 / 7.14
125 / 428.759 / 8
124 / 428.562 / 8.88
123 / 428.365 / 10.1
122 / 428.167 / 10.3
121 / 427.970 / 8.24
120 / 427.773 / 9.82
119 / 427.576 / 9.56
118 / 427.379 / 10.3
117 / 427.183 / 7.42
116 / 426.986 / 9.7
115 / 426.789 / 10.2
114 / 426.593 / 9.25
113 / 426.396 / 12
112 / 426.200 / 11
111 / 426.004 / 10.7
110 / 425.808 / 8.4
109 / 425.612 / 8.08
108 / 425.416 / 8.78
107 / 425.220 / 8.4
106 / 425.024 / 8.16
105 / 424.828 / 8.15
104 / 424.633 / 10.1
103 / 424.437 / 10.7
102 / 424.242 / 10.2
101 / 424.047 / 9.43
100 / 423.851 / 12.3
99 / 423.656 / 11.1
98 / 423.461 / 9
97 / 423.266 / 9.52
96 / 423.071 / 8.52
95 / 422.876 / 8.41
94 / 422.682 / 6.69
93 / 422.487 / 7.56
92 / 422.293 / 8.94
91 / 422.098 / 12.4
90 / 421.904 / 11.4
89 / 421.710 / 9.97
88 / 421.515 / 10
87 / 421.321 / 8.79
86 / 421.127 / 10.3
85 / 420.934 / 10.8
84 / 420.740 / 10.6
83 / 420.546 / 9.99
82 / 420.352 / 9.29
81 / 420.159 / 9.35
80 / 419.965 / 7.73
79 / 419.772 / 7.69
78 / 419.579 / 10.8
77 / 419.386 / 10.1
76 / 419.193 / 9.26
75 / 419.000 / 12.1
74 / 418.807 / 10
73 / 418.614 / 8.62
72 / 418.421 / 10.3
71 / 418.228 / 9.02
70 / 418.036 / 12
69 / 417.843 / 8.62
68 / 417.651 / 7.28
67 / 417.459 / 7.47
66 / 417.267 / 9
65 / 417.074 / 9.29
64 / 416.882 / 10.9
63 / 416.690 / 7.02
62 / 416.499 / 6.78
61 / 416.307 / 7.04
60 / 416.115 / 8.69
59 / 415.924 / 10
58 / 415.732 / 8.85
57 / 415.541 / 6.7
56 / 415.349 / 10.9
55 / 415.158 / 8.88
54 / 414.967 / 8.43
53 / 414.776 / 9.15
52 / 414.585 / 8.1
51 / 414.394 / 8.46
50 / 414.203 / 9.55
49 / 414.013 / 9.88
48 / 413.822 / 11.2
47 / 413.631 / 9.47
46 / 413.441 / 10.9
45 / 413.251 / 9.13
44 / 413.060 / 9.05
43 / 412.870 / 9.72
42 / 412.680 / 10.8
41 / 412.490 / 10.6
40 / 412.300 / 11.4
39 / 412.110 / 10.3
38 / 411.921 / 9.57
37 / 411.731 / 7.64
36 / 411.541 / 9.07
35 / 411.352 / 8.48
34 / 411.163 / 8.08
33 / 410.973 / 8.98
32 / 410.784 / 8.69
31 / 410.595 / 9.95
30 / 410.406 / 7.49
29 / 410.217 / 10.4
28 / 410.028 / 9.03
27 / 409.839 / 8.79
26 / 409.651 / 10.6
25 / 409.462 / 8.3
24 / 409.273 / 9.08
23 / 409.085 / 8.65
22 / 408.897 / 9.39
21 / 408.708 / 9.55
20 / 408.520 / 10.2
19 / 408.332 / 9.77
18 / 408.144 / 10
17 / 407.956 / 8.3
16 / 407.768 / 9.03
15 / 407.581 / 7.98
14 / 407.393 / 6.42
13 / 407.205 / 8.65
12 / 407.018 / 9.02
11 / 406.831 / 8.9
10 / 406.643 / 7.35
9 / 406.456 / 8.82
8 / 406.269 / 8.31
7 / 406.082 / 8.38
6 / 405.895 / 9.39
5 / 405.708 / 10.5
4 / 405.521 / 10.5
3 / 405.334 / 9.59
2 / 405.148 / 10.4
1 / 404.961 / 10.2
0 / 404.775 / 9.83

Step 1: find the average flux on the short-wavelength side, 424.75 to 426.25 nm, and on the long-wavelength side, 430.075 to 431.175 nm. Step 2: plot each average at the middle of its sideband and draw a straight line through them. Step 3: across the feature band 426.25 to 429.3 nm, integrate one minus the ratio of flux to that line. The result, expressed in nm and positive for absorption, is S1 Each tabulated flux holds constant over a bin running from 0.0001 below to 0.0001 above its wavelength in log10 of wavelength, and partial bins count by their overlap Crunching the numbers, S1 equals -0.43 nm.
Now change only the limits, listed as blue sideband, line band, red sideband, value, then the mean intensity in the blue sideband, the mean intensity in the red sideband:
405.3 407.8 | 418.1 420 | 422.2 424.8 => -0.09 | 8.75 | 9.39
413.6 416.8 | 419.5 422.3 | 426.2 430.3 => -0.30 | 8.76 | 9.18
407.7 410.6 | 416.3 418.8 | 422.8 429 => 0.14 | 9.26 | 9.46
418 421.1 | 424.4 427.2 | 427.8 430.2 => -0.08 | 9.82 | 8.83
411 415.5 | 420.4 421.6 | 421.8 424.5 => -0.05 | 9.47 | 9.72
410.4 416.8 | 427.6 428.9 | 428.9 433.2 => 0.03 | 9.11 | 9.42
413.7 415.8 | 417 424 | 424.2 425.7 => -0.38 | 9.11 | 9.03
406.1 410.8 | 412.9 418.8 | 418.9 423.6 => 0.15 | 8.9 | 9.56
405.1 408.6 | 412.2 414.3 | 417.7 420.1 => -0.18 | 9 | 9.63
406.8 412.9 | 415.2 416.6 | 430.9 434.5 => 0.17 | 9.18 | 10.7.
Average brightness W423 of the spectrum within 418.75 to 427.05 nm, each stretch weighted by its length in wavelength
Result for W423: 9.67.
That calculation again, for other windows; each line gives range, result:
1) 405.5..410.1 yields 8.97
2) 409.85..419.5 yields 9.25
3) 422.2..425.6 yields 9.15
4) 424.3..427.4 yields 9.45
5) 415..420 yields 9.05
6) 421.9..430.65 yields 9.19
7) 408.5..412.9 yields 9.35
